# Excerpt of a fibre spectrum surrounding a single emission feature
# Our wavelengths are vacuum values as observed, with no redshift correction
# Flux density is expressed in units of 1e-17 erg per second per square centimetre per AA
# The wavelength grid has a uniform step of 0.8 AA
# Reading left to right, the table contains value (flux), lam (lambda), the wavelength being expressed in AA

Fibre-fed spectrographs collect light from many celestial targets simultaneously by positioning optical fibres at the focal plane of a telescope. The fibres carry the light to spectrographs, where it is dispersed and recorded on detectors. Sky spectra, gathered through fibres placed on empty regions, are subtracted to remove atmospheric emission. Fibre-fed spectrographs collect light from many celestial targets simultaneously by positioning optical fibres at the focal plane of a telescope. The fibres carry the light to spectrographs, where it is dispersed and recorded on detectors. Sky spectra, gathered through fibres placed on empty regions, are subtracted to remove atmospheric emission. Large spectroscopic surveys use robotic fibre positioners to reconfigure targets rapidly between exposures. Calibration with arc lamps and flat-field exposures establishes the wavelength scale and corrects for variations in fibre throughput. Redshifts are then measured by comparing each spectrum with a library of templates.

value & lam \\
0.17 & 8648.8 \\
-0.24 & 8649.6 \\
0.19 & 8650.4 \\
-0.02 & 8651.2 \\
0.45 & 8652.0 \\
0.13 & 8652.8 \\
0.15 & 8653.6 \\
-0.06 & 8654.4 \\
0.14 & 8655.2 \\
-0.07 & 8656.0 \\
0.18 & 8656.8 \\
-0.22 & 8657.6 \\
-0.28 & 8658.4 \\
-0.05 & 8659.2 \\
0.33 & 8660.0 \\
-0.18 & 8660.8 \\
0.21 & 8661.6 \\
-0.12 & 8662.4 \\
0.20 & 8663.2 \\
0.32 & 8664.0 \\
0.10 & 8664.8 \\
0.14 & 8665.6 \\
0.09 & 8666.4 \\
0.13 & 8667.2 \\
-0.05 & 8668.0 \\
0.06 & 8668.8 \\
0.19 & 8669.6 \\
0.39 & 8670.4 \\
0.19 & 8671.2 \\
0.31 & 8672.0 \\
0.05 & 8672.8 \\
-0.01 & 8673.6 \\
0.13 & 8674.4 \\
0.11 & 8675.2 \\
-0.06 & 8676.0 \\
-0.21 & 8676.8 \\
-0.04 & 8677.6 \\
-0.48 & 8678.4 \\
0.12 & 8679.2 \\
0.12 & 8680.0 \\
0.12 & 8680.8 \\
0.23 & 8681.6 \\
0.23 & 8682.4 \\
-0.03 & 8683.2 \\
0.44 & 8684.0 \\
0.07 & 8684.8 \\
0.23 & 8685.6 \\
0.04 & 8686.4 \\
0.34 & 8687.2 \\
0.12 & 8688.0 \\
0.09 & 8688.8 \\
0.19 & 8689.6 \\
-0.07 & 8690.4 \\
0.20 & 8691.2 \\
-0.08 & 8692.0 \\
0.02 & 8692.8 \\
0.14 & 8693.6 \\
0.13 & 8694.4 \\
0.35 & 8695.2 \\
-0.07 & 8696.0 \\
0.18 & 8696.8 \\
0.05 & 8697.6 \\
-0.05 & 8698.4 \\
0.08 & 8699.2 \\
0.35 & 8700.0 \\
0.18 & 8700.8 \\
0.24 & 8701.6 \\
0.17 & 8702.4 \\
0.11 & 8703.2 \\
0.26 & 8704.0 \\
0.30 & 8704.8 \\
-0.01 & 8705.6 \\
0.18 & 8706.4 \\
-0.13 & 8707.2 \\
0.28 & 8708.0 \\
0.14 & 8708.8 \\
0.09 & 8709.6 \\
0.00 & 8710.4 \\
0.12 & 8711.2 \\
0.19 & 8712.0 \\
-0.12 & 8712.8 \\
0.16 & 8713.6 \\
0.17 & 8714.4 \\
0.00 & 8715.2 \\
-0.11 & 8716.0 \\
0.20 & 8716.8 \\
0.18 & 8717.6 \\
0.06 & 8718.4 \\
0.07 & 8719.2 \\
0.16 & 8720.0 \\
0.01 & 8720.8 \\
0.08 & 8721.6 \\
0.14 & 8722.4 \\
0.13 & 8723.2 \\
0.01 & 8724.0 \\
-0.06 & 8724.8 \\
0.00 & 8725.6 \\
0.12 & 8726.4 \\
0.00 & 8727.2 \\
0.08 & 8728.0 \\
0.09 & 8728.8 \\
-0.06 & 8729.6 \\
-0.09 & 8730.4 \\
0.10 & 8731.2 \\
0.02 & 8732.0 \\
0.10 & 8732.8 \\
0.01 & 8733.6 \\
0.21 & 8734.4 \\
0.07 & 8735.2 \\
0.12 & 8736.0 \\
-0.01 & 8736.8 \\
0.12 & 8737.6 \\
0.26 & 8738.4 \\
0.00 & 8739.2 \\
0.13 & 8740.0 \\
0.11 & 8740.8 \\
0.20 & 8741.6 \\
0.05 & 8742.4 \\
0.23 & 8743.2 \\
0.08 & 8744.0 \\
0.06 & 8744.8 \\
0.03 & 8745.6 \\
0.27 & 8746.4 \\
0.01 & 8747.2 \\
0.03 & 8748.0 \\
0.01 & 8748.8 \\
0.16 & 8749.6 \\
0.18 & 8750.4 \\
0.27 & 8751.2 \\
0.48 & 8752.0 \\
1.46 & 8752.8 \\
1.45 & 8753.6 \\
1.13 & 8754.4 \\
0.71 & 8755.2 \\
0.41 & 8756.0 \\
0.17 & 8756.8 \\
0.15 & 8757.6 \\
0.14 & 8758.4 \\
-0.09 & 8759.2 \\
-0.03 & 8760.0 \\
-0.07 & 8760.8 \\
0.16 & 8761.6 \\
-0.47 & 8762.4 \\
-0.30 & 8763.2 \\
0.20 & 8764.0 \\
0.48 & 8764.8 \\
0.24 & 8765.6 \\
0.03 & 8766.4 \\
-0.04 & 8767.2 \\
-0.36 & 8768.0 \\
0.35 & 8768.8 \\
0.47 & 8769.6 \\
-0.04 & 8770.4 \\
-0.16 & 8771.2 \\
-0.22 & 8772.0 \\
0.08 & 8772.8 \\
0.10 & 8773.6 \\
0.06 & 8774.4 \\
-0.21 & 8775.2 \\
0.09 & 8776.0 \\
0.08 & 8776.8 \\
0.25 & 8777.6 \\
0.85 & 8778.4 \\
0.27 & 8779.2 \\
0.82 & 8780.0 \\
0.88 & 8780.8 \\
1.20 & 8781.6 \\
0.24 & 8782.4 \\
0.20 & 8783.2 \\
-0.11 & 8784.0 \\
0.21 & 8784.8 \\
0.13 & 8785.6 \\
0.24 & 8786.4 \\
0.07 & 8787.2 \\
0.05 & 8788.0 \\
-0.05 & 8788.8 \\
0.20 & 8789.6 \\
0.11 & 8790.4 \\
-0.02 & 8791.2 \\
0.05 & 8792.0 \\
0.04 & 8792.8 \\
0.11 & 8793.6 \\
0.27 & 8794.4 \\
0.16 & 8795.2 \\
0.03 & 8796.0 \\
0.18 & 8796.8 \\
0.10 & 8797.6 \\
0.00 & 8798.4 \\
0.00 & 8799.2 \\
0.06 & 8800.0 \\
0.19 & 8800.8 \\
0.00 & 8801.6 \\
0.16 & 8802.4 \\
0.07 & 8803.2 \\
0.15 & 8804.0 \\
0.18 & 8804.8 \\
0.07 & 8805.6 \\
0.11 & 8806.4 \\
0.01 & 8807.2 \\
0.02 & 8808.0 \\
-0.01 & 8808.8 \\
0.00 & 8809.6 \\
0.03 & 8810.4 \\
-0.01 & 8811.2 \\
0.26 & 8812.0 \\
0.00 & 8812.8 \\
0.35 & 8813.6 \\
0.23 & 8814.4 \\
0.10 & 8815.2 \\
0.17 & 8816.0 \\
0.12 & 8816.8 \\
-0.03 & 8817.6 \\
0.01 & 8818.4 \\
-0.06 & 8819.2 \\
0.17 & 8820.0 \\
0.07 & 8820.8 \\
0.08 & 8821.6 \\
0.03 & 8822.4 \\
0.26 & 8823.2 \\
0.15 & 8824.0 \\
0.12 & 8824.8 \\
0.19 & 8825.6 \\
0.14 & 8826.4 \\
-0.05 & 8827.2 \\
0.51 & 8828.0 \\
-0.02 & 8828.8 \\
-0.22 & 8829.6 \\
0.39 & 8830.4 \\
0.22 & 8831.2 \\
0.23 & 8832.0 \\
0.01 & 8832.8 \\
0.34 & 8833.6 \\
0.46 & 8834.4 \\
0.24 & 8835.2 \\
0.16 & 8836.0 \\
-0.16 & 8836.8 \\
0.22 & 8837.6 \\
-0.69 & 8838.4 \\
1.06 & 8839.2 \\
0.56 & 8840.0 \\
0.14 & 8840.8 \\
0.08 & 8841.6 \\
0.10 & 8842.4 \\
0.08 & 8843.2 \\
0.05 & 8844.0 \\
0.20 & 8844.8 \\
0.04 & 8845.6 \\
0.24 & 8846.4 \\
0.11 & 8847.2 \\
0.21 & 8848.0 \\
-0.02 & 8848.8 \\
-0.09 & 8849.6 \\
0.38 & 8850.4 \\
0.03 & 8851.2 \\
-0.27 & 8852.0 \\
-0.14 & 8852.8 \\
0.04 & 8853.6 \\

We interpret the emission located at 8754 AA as H-alpha 6563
